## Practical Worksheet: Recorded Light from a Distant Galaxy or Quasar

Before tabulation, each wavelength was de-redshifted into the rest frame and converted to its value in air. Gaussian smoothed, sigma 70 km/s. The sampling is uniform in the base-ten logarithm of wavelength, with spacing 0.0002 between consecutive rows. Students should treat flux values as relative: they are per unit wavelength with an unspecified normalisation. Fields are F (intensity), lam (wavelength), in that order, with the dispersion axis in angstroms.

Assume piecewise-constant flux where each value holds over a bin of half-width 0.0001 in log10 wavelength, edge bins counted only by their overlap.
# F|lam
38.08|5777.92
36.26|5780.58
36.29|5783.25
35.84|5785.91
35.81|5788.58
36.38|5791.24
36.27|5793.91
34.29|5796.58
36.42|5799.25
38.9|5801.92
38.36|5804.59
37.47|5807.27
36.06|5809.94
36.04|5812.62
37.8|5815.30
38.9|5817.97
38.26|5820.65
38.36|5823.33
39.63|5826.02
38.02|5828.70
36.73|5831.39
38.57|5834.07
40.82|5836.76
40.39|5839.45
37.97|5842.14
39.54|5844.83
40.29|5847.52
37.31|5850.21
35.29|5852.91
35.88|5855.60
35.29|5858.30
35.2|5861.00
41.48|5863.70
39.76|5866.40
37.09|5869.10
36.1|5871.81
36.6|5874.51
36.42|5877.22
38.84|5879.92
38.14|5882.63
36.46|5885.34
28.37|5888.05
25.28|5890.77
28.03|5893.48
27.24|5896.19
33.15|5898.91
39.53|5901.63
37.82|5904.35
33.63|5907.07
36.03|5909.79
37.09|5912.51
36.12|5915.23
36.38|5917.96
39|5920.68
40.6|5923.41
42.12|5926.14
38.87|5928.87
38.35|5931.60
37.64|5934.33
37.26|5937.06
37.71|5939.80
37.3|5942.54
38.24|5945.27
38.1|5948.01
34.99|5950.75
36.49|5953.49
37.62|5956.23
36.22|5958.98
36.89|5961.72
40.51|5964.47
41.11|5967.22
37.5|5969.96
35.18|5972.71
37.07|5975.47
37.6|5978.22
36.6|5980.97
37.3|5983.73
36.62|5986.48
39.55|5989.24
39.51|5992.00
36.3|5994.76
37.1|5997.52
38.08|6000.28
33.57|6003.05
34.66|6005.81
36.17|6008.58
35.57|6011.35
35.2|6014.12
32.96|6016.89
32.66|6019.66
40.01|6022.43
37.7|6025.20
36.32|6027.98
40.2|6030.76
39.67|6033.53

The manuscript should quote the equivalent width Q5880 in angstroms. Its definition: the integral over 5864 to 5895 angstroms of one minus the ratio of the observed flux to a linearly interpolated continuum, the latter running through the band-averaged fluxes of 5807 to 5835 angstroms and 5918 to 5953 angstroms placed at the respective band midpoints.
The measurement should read 2.6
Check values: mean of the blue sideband 37.8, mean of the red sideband 38.2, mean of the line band 34.8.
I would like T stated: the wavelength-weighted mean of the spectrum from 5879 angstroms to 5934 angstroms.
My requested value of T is 35.6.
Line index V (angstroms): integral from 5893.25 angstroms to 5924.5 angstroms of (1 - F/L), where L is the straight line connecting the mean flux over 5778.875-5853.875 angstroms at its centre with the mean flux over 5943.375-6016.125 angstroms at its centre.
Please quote 1.4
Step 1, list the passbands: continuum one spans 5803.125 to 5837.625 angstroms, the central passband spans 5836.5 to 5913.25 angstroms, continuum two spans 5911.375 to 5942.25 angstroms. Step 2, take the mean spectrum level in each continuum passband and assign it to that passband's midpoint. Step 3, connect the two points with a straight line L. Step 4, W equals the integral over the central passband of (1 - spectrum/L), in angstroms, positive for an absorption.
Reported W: 4.4 angstroms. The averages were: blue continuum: 38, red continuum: 38.3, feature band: 36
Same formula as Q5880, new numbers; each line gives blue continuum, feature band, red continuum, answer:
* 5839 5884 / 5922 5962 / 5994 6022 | -1.6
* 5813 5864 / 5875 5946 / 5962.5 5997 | 3.7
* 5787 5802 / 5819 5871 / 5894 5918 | -3.8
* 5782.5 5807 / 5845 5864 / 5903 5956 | -0.1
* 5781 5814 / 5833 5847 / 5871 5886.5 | -1.0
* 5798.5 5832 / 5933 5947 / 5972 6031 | -0.3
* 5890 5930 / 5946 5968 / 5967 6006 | -0.7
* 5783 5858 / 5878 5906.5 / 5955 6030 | 3.0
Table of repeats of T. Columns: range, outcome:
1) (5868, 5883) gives 37.1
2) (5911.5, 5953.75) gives 37.9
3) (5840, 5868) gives 37.9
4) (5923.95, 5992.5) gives 37.9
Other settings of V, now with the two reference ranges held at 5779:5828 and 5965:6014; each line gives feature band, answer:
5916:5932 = -0.9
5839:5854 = -0.5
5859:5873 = -0.3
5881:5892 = 1.4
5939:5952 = -0.1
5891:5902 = 1.9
